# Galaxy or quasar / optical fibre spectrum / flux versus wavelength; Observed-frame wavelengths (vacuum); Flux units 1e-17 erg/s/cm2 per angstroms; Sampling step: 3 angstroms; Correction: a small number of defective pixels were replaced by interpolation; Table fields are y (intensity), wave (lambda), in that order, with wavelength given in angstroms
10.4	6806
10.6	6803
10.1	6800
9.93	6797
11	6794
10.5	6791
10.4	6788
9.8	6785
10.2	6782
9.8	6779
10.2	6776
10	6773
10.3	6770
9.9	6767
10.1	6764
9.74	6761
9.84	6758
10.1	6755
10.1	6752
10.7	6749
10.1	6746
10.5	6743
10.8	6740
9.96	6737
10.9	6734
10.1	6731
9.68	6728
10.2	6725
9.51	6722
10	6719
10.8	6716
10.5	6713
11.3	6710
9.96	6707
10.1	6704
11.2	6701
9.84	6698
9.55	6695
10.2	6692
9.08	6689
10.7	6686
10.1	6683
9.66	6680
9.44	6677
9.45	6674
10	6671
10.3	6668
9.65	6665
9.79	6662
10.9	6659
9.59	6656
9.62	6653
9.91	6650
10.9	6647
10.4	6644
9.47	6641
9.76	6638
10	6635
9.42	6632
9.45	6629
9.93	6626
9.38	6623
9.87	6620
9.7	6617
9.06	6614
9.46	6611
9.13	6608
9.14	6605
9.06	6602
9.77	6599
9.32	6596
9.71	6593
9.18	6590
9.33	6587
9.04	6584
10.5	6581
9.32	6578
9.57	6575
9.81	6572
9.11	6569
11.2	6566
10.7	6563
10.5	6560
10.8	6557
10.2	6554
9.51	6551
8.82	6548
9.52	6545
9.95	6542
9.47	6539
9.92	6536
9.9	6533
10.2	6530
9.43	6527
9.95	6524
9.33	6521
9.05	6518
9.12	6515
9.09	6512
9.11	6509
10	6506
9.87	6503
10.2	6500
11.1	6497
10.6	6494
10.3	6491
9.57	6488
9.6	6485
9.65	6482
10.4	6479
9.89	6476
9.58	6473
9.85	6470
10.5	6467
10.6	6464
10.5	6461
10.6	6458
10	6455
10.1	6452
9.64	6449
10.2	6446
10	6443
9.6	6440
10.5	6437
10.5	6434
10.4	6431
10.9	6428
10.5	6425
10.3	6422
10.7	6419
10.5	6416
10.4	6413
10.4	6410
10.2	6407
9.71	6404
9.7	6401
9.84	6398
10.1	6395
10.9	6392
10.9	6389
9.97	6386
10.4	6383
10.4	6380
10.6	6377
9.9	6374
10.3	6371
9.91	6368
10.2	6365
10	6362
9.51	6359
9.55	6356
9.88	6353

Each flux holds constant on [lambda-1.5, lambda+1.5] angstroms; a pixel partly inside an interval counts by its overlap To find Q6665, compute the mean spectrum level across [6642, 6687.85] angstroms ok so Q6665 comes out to 10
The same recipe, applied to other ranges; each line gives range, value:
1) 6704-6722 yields 10.4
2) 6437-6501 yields 10.1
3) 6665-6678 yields 9.79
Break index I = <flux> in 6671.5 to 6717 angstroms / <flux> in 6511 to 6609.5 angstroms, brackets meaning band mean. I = 1.0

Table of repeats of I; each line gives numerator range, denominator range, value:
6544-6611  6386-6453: 0.94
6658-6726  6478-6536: 1.03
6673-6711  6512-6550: 1.05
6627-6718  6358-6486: 0.98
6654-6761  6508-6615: 1.05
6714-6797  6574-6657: 1.06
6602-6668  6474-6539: 0.99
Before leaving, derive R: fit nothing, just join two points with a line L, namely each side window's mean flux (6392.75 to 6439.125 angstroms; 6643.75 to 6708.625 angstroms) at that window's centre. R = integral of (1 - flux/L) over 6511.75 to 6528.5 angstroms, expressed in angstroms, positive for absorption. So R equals 1.4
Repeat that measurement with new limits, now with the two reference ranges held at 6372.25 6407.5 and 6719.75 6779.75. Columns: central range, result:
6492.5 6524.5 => 1.4 angstroms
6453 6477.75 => 0.0 angstroms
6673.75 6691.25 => 0.6 angstroms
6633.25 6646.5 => 0.2 angstroms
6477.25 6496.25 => 0.2 angstroms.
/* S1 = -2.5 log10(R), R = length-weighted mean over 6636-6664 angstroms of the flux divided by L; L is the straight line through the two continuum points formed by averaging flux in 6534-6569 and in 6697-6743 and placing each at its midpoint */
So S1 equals 0.02 mag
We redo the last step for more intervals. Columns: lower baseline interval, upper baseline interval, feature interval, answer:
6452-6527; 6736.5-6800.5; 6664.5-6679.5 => 0.036 mag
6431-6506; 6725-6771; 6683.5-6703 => 0.009 mag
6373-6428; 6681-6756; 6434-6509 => 0.021 mag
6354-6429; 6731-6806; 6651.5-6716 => 0.018 mag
